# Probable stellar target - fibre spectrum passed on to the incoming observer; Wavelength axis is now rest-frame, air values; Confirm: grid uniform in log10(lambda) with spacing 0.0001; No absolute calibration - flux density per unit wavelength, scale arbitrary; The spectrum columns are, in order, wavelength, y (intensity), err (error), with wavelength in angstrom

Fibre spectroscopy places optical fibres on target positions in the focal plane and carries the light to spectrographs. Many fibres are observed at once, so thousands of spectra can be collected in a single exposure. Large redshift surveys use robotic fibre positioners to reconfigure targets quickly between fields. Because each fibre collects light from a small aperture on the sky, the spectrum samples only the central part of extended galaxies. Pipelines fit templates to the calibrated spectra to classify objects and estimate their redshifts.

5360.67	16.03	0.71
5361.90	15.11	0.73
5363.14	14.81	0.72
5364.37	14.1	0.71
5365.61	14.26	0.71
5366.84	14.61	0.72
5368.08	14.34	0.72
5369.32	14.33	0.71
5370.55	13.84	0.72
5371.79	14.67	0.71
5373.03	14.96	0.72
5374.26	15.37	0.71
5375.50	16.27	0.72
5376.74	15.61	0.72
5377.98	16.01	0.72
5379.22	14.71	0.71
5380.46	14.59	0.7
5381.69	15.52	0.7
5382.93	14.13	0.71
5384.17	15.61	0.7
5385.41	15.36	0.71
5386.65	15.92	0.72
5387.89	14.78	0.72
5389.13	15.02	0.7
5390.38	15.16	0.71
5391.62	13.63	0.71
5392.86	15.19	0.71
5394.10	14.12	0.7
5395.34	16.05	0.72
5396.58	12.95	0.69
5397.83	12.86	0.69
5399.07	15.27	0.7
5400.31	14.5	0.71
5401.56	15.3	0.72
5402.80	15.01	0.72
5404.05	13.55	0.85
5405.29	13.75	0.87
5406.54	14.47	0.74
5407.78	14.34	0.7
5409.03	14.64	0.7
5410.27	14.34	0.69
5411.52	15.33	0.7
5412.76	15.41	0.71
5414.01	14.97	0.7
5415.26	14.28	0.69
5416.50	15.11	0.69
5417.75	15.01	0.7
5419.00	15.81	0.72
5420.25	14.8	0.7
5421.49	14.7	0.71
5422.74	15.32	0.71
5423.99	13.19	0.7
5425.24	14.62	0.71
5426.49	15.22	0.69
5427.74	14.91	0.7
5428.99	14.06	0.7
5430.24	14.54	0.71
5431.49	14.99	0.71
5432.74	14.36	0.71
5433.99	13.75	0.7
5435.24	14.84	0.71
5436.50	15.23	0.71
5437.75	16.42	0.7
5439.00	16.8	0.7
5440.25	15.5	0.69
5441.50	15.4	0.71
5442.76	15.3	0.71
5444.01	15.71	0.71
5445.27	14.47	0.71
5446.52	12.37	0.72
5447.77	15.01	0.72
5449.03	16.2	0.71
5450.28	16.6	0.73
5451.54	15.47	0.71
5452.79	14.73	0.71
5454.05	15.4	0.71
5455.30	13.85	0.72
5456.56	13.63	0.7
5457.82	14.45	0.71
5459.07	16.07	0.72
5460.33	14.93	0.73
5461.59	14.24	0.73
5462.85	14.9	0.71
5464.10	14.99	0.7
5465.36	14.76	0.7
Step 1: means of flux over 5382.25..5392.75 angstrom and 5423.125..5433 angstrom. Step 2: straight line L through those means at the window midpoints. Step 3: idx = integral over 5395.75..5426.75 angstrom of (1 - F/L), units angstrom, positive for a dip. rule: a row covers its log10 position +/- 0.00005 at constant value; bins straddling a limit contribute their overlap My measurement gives 0.2 angstrom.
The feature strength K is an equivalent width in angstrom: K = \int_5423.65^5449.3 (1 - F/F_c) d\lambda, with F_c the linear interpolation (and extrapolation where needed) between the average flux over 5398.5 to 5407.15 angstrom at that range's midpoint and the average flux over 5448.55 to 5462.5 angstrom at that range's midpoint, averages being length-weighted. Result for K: -0.1 angstrom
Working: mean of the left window 14.5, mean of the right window 15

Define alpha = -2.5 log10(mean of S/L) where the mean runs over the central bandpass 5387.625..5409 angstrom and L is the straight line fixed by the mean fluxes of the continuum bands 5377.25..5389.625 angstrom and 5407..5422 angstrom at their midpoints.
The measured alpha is 0.043 mag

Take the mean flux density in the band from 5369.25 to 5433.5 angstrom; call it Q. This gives 14.8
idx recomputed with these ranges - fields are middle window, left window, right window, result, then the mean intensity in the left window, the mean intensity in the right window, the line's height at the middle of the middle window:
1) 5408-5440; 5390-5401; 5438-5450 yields 0.0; 14.4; 15.3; 14.9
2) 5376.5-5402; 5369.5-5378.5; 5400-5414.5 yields 0.1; 15.2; 14.6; 14.9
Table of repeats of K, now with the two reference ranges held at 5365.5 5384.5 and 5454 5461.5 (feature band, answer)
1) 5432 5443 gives -0.4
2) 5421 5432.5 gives 0.1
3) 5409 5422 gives -0.2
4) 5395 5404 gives 0.2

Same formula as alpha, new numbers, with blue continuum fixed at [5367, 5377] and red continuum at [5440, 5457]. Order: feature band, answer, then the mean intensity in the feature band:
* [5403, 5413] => 0.03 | 14.5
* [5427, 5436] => 0.03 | 14.5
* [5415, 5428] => 0.01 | 14.8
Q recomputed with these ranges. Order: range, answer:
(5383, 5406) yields 14.6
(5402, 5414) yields 14.6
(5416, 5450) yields 15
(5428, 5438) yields 14.7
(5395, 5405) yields 14.4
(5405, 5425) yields 14.7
